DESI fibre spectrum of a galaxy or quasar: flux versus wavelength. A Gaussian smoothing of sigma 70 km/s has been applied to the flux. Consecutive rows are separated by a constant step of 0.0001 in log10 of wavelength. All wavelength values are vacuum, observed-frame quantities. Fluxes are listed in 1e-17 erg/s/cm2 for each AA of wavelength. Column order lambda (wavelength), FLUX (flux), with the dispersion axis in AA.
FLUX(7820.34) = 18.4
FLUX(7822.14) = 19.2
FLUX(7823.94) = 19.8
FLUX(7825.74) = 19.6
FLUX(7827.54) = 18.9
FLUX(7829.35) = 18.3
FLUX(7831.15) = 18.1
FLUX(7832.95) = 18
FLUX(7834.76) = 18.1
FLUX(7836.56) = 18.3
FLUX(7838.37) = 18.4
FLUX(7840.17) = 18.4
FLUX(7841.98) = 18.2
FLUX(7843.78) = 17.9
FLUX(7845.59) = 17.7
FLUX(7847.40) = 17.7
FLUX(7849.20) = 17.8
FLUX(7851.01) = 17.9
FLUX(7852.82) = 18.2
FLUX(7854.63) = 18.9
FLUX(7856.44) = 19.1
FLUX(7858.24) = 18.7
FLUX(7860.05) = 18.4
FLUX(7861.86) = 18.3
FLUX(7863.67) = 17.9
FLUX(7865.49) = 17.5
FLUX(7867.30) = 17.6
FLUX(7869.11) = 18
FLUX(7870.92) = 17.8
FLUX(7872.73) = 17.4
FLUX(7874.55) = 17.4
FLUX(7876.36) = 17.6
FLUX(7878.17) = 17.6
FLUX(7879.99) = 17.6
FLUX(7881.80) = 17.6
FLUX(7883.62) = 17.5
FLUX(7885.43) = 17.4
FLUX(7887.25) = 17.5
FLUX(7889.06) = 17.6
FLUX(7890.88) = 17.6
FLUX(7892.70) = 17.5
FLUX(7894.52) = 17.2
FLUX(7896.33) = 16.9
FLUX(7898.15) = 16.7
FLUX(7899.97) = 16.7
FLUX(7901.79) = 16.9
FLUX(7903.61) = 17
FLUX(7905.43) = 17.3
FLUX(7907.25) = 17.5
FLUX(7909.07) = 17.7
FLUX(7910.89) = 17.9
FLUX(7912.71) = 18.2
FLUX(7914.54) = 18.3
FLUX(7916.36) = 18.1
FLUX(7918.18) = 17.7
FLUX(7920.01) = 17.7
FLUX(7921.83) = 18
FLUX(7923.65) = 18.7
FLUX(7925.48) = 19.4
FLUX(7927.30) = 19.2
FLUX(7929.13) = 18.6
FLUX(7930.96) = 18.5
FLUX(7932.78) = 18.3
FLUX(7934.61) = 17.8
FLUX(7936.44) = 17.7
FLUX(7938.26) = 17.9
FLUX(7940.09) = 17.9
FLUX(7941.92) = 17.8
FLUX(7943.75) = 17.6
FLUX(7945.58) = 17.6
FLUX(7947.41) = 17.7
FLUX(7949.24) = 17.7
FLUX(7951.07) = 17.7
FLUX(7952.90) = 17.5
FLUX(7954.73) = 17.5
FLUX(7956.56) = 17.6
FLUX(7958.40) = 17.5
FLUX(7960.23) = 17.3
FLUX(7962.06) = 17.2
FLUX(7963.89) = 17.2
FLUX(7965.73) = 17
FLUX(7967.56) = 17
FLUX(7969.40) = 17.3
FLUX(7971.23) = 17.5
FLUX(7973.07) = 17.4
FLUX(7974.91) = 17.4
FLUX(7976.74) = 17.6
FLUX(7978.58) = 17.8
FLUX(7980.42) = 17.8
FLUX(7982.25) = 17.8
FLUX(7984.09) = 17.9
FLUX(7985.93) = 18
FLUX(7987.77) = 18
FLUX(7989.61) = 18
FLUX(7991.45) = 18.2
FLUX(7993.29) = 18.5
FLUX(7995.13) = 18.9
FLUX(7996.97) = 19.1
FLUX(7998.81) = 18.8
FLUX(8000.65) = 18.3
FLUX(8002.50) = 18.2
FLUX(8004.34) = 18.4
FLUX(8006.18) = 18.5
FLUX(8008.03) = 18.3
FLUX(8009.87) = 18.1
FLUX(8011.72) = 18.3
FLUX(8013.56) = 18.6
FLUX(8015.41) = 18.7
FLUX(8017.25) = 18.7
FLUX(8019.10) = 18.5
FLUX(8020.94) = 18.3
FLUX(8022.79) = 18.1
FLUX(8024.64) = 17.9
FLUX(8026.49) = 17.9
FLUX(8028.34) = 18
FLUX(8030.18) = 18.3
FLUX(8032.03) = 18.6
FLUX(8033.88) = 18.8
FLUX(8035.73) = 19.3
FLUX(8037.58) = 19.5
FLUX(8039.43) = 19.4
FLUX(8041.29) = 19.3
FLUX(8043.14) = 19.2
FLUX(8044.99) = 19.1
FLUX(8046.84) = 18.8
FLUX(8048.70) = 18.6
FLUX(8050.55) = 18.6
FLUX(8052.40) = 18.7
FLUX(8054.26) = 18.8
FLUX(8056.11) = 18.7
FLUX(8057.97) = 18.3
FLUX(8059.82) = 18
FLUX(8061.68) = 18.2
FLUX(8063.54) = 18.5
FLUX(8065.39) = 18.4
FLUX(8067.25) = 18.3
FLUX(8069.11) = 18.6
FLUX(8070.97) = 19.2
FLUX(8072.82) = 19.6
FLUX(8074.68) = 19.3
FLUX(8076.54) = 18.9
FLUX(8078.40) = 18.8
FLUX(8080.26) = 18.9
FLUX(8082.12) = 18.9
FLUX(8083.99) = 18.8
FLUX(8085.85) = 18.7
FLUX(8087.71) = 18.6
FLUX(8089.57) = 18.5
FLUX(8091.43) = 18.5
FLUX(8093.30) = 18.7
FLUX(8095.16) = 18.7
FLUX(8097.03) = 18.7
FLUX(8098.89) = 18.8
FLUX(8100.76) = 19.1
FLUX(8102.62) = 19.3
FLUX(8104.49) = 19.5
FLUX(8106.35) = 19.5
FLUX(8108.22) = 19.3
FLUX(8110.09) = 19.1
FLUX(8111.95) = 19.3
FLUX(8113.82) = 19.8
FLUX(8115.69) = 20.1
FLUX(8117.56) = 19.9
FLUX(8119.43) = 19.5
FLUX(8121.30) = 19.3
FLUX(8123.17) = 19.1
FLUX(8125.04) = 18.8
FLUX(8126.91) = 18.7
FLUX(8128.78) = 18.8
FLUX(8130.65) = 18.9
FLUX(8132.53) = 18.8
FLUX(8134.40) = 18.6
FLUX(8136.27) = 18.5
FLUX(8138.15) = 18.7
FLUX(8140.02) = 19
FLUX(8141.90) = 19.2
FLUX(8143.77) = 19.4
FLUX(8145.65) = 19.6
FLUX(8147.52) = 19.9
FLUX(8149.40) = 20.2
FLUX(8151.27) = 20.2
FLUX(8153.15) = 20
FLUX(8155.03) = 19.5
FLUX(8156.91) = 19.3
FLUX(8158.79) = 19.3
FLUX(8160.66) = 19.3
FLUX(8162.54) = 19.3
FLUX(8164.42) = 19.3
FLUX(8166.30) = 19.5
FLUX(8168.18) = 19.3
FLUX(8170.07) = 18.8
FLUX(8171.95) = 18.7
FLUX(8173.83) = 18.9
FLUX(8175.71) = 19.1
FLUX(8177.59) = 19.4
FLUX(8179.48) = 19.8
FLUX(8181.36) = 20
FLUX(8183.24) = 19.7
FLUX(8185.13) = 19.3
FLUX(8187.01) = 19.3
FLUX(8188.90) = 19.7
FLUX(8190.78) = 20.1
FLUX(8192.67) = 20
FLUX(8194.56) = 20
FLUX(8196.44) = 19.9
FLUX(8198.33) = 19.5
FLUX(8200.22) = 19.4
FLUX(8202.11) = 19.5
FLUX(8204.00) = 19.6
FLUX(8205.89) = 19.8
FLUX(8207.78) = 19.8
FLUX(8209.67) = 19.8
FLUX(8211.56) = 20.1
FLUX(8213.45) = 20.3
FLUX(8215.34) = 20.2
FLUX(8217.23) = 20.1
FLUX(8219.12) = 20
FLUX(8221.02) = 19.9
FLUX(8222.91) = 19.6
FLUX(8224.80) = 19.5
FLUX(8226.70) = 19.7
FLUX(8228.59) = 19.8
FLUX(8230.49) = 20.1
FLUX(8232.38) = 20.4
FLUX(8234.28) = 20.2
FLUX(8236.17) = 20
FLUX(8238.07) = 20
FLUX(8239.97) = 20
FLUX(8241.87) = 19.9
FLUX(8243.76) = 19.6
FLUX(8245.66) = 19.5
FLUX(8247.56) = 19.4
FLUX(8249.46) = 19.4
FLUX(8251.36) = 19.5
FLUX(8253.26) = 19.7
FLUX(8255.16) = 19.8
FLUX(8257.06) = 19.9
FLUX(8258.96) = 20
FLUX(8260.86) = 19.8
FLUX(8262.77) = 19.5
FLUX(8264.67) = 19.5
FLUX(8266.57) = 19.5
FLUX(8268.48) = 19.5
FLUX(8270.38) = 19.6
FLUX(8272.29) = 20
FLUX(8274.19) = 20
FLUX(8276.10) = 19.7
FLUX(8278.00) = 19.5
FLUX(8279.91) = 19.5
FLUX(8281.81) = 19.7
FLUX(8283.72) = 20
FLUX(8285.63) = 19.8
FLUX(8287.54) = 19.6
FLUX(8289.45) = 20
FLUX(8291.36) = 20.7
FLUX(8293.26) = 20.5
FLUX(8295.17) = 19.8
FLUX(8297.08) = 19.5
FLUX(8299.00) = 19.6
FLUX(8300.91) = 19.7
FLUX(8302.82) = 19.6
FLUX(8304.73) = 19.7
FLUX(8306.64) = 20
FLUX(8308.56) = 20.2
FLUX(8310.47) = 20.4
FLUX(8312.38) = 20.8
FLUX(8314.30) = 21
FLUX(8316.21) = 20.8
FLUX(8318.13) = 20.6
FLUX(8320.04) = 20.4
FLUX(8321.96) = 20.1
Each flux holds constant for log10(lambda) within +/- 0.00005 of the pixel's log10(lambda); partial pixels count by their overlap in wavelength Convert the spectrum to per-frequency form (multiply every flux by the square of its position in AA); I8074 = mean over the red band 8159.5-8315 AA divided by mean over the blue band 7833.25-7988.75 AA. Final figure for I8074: 1.20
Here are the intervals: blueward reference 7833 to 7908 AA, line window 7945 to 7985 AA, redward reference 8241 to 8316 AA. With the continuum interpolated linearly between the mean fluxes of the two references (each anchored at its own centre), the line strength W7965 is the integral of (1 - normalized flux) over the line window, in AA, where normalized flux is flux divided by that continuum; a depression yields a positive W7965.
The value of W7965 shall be 1.6 AA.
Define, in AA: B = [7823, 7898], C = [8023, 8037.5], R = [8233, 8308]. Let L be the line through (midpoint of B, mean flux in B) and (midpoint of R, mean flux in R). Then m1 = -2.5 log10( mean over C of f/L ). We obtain 0.016 mag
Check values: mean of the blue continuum 18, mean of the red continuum 19.8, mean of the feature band 18.5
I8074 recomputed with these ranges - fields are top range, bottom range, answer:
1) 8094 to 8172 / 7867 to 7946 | 1.15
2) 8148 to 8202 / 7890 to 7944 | 1.17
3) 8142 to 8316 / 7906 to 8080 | 1.15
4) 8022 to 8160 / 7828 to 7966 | 1.12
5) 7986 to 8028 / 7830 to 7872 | 1.05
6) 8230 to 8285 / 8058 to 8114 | 1.09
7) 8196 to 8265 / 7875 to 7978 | 1.21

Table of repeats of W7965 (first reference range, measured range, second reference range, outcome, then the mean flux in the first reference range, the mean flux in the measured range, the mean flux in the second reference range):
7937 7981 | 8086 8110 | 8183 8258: -0.26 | 17.5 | 18.9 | 19.8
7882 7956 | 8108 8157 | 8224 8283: -0.75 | 17.7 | 19.3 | 19.7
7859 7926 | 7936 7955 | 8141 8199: 0.34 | 17.7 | 17.7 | 19.5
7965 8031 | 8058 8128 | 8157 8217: -0.46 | 18.1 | 19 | 19.6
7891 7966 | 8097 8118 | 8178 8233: -0.34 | 17.7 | 19.4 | 19.8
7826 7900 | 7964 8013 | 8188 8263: 1.48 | 17.9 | 18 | 19.8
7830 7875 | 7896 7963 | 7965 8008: 0.93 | 18.1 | 17.8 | 18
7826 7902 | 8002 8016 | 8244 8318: 0.12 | 17.9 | 18.4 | 19.9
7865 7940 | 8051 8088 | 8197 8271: 0.11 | 17.7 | 18.7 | 19.8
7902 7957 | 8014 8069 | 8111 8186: 0.11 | 17.9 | 18.6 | 19.3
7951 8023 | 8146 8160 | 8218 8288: -0.49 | 18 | 19.8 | 19.8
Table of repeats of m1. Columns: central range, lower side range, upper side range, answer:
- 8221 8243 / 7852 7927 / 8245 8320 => -0.02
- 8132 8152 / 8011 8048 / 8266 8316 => 0.00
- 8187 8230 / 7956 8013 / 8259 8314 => -0.03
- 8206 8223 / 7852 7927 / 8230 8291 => -0.03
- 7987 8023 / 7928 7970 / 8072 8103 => -0.02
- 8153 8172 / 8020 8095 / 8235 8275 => 0.00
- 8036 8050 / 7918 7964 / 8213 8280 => -0.03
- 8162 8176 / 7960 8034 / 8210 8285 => 0.01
